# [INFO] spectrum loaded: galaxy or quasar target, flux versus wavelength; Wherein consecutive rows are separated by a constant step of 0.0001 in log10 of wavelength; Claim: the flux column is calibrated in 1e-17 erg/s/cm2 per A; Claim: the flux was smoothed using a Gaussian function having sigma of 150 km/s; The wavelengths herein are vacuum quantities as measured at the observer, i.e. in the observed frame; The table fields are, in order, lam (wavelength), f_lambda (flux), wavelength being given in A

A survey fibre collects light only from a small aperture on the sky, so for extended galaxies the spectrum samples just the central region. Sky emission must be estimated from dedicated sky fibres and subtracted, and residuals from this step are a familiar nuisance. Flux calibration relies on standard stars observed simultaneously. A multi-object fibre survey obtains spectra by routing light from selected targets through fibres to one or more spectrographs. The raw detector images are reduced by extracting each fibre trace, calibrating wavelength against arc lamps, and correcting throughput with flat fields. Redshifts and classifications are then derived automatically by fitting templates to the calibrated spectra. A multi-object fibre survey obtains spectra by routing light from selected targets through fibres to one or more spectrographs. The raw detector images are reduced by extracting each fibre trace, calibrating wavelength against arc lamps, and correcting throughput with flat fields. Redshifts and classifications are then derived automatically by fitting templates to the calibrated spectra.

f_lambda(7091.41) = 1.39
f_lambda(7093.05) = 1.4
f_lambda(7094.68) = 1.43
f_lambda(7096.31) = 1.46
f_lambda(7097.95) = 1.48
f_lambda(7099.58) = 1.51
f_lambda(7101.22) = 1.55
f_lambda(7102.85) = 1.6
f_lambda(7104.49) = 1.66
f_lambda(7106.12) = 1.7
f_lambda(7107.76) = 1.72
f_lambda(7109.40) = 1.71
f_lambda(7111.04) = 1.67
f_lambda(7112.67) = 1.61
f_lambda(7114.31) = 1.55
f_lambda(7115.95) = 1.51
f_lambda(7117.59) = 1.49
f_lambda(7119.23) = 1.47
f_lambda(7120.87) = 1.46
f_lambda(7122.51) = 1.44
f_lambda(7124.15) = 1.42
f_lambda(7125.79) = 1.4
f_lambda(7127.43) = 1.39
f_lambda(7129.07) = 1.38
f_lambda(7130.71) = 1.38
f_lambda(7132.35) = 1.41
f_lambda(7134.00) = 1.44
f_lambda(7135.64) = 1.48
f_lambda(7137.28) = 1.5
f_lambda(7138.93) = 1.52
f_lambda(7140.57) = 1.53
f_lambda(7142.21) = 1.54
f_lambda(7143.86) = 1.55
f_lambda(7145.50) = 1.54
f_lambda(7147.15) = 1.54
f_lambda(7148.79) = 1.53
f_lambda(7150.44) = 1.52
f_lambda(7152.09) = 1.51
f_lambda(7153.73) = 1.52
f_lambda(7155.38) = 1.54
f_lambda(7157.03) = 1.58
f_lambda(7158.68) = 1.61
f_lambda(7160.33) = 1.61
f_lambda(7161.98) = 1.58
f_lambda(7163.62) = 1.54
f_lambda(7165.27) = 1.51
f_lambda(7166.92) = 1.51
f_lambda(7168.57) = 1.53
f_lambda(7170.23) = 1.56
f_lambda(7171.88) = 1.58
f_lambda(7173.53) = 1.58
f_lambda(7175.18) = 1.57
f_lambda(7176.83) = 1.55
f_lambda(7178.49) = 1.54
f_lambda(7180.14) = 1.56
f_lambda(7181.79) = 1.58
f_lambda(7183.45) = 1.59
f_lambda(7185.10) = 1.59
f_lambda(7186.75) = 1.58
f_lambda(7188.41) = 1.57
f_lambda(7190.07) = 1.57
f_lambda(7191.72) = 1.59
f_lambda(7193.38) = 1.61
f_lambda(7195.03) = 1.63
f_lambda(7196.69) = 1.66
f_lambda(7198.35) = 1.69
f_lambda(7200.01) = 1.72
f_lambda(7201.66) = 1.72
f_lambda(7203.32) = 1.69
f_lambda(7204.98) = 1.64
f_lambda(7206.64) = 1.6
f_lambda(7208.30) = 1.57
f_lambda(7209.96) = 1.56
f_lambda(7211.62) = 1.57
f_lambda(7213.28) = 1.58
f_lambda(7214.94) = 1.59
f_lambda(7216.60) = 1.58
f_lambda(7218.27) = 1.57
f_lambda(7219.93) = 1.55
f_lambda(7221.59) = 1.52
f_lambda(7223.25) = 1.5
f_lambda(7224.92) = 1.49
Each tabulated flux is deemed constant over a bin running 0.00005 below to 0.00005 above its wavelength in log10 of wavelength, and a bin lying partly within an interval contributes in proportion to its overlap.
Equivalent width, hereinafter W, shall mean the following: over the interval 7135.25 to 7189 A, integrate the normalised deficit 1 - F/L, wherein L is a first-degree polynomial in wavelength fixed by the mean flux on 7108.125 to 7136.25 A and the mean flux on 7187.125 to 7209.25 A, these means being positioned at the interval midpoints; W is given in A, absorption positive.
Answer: 0.46 A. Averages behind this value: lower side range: 1.49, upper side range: 1.63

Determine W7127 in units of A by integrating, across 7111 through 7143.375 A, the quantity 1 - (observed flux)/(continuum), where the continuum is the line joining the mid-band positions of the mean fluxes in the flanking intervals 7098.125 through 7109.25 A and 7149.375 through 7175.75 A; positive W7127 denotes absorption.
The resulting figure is 2.4 A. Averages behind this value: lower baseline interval 1.62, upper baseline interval 1.55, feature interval 1.48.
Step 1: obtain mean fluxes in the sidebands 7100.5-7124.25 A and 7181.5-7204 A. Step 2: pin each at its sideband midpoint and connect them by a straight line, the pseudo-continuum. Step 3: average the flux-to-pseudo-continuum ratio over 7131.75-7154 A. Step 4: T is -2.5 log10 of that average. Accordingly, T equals 0.06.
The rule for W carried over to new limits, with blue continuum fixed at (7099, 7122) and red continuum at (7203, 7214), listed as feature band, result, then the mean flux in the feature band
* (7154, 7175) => 0.4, 1.56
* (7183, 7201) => -0.3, 1.62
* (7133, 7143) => 0.6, 1.5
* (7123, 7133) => 1.2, 1.4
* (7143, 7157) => 0.5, 1.53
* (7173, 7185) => 0.2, 1.57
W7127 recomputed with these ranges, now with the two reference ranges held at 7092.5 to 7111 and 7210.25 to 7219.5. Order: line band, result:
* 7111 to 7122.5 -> 0.4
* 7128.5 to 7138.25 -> 0.9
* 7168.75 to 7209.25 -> -0.8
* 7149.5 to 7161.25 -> 0.1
